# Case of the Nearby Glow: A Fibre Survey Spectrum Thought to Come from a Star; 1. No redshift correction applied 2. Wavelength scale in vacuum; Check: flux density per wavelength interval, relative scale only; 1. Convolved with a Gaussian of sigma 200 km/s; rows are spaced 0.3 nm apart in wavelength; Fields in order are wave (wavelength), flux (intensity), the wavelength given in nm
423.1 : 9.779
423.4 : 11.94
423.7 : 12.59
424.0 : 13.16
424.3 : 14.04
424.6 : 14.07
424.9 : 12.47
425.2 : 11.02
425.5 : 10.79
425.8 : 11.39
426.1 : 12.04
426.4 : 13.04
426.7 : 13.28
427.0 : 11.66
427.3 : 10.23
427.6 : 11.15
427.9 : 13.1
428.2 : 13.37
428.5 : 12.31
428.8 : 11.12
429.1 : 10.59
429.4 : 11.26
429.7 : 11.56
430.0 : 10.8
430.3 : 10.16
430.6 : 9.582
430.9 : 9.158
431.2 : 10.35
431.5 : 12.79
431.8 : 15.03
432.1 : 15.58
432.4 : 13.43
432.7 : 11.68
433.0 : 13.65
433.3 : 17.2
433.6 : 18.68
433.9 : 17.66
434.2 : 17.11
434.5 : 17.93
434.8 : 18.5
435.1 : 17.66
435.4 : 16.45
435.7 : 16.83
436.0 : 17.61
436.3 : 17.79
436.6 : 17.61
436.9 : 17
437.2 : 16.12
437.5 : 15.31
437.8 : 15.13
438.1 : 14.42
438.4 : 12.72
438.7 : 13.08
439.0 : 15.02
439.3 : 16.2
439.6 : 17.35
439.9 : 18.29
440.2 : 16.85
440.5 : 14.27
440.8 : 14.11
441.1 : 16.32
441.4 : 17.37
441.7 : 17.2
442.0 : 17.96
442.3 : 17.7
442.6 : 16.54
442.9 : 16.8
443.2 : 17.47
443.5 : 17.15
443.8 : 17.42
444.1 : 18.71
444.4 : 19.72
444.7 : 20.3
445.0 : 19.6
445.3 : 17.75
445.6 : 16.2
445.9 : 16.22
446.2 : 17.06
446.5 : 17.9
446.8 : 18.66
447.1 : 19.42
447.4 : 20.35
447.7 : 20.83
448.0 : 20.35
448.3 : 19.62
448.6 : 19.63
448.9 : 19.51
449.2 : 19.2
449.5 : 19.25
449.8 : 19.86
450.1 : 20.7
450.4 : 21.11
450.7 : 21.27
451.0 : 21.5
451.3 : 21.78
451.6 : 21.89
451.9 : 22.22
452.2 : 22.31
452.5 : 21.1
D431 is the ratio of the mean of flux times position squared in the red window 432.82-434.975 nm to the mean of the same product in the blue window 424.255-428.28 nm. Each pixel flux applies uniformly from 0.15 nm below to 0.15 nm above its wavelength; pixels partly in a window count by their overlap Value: 1.5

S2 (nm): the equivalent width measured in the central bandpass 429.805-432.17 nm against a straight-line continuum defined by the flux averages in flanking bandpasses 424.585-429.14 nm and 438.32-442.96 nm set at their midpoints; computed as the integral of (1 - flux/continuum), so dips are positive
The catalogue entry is 0.30 nm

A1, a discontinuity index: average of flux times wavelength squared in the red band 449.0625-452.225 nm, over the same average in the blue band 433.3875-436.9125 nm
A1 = 1.28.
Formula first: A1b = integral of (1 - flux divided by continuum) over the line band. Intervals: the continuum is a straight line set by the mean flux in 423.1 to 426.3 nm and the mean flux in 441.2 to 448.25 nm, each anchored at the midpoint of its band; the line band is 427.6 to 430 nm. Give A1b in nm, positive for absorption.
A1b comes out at 0.30 nm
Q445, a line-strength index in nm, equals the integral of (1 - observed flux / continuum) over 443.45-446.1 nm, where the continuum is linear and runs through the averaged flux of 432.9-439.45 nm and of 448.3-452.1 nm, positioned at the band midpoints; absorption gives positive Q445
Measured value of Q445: 0.12 nm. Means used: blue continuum 16.4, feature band 18.1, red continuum 20.6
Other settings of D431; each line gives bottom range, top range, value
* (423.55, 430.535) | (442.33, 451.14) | 1.74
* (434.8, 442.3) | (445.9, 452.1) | 1.29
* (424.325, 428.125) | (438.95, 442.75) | 1.47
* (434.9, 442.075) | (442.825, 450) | 1.20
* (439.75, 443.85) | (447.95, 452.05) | 1.27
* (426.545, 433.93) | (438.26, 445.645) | 1.42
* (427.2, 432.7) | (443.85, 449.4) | 1.74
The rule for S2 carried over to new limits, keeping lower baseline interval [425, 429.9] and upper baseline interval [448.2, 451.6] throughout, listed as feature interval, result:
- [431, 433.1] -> 0.06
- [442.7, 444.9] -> -0.02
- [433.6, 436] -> -0.49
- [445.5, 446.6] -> 0.12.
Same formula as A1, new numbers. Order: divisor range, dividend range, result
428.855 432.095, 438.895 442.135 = 1.52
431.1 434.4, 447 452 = 1.48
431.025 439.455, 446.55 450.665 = 1.35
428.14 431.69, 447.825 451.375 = 2.00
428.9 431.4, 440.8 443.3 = 1.71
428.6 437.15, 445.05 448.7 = 1.37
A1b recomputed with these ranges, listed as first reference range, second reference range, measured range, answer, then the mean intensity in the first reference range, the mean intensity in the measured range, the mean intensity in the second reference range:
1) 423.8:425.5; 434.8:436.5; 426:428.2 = 0.258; 12.8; 12.2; 17.4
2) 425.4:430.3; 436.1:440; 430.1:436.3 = -0.411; 11.7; 14.9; 15.8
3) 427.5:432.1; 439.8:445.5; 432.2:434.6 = -0.467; 11.6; 15.9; 17.4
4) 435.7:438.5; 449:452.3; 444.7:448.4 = 0.147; 16.1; 18.7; 21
